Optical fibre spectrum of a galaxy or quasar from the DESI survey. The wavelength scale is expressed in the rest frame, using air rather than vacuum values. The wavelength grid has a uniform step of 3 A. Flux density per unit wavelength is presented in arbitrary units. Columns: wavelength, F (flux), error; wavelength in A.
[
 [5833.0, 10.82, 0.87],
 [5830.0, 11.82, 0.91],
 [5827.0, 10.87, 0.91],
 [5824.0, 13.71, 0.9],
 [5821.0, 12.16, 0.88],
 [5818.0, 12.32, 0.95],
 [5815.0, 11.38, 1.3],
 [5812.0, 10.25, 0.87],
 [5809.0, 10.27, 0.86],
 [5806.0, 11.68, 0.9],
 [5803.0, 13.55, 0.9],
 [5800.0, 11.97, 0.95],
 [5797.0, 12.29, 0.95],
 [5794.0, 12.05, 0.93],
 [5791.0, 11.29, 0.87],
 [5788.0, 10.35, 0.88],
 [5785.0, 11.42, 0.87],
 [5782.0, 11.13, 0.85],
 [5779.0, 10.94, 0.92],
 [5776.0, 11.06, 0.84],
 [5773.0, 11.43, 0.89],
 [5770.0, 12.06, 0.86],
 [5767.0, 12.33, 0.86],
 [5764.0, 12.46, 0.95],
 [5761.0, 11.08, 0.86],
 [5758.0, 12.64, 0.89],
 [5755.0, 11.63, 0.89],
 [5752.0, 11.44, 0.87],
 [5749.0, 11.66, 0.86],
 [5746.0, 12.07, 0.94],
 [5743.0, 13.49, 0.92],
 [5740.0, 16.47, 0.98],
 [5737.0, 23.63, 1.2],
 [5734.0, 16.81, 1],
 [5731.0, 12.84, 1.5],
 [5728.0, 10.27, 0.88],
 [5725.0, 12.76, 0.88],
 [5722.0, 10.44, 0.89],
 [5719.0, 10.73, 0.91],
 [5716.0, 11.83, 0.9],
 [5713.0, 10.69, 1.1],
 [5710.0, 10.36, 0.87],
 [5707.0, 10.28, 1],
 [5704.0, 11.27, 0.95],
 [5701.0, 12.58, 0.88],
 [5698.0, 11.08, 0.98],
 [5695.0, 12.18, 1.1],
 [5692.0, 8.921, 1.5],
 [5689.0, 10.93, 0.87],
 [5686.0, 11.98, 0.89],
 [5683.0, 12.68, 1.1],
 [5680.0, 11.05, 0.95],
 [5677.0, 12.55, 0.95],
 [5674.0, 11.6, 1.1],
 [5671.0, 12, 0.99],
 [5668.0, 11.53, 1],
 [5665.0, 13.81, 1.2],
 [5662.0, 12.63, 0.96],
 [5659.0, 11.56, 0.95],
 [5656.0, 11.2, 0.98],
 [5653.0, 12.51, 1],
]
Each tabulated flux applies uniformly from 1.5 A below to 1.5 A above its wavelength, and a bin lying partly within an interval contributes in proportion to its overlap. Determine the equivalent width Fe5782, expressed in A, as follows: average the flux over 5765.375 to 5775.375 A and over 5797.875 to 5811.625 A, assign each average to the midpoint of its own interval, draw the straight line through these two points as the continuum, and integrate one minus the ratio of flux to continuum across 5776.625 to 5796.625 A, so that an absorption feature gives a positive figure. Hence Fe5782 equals 1.0 A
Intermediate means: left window 11.9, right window 11.8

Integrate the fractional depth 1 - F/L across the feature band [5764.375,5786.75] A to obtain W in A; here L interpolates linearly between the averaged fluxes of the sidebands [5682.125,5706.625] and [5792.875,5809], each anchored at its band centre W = 0.8 A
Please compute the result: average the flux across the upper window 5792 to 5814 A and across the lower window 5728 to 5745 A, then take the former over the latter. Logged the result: 0.7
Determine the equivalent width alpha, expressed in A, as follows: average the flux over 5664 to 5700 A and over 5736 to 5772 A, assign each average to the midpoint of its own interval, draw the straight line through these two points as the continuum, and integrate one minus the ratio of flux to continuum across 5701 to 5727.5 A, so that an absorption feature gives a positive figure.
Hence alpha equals 2.7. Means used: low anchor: 11.7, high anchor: 13.2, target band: 11.1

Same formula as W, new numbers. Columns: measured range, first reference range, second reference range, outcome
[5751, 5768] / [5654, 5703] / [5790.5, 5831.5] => -0.17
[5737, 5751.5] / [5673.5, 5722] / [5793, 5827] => -3.54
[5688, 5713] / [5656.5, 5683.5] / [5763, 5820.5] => 2.17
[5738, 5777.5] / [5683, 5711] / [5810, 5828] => -3.38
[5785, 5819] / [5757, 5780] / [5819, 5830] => 1.27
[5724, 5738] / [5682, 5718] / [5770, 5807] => -4.56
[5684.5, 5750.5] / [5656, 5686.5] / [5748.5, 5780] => -2.90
